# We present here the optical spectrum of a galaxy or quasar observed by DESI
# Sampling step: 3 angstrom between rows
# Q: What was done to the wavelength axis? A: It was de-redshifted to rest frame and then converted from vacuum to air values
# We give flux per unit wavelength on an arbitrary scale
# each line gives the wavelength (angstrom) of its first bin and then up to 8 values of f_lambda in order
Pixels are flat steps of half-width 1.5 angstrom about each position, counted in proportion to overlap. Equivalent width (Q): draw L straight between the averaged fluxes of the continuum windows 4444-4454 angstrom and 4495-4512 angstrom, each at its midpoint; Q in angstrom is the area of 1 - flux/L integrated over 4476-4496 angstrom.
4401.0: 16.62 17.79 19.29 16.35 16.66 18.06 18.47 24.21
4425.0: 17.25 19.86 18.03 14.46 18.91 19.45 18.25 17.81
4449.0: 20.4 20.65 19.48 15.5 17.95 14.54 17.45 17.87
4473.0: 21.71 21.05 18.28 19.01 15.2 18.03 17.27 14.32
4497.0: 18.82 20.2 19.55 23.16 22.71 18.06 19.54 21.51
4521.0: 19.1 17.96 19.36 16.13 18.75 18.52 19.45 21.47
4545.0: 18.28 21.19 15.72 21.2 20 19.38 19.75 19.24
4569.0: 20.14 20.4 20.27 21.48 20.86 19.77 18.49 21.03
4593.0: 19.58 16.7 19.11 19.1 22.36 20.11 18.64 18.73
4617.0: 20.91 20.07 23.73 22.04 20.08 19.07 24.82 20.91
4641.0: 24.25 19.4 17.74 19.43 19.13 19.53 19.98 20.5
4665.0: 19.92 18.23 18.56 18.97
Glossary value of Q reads 2.8 angstrom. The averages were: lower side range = 19.5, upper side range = 20.4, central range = 17.4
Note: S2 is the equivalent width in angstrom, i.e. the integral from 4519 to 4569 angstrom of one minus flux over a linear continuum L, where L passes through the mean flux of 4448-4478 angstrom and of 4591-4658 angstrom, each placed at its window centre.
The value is 0.8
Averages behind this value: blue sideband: 18.6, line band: 19.1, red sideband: 20.3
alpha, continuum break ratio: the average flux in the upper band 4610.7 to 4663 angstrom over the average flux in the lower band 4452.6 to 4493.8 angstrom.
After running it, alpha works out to 1.15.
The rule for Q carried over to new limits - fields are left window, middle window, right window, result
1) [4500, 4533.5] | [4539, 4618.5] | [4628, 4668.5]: 0.76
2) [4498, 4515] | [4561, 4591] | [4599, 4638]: 0.82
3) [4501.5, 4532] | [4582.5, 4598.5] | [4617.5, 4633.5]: 1.13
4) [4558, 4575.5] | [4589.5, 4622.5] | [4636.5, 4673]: 0.12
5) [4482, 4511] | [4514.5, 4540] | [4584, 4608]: 0.19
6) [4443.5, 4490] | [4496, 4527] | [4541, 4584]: -1.59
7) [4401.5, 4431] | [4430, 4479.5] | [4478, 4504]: -0.48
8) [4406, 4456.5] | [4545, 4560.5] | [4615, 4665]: 0.36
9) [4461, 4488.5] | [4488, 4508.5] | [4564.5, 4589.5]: -0.46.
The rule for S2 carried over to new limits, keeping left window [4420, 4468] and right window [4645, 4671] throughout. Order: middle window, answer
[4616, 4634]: -1.84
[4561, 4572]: -0.52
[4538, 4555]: -0.63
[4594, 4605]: 0.07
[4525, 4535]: 0.35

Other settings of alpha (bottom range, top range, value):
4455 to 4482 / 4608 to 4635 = 1.14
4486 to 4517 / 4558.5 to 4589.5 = 1.05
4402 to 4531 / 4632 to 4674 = 1.08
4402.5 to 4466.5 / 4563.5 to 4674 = 1.10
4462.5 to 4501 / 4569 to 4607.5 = 1.11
